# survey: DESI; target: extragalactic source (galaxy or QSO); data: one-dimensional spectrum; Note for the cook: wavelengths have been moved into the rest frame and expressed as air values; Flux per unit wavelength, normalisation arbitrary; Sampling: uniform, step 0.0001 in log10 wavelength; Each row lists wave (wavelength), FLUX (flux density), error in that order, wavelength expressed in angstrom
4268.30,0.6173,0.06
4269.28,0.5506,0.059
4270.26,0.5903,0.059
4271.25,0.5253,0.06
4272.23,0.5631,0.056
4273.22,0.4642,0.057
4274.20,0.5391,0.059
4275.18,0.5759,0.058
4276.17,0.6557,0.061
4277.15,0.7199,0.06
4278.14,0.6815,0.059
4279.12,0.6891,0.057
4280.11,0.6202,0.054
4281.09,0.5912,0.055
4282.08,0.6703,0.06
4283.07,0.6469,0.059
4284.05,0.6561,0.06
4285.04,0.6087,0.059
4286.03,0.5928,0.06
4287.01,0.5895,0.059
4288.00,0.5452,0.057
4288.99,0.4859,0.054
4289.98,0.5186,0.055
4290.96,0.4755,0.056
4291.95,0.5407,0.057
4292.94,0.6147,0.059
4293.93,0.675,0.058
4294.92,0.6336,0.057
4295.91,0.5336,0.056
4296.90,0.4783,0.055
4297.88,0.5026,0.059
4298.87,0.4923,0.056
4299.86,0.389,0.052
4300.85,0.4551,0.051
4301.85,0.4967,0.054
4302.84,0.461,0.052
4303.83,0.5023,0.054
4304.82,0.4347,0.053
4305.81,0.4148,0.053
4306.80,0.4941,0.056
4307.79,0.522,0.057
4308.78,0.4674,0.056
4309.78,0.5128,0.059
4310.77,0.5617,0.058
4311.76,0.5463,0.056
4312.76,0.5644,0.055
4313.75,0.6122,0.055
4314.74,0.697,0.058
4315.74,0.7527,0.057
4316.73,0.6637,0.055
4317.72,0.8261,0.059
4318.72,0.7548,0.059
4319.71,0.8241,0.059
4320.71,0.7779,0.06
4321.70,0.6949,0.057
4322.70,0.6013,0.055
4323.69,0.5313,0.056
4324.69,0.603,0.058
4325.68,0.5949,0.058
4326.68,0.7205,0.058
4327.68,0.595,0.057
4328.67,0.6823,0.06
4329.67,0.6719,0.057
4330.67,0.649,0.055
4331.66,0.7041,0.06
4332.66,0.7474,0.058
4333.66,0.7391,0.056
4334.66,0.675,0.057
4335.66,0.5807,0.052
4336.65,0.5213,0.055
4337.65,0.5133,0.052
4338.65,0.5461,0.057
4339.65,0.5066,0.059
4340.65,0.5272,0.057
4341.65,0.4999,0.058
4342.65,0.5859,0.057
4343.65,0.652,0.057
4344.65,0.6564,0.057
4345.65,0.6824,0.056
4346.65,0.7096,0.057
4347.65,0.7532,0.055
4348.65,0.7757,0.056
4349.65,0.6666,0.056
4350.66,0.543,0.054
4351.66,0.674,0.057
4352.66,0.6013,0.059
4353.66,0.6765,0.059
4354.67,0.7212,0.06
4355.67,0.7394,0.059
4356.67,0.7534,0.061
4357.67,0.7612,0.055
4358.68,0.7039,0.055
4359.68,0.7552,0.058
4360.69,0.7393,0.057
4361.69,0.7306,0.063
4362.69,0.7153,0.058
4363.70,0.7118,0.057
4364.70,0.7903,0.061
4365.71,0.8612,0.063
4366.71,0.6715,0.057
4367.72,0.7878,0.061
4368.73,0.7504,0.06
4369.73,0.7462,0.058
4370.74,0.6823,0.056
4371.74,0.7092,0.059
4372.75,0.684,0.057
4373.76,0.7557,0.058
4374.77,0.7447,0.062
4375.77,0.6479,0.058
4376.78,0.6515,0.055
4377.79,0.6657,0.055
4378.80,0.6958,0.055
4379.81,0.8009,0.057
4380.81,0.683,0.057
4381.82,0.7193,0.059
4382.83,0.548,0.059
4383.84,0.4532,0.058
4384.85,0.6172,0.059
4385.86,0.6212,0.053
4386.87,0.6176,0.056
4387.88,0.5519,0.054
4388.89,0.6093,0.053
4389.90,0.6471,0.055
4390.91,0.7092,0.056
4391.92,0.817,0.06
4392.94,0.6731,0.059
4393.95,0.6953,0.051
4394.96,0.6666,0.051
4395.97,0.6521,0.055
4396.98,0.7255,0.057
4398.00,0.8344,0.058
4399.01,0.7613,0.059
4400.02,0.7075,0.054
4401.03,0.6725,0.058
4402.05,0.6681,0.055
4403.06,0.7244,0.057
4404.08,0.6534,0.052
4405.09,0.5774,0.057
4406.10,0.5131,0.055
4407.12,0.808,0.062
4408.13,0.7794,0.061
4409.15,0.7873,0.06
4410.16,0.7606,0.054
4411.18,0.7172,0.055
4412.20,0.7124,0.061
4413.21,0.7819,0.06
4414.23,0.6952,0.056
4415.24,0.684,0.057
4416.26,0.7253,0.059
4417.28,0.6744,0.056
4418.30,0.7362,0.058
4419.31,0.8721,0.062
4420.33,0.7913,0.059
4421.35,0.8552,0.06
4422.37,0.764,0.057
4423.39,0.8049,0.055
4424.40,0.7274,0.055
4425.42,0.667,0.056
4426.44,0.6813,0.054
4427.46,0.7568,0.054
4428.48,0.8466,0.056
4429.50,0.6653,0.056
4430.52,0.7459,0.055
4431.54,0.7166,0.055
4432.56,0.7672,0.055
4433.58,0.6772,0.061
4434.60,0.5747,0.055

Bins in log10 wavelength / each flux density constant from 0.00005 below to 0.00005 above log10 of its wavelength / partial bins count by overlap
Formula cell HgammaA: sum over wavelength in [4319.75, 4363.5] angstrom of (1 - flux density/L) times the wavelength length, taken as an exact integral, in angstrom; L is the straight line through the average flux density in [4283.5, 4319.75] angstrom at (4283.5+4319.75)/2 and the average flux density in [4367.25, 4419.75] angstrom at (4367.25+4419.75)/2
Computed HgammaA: -2.8 angstrom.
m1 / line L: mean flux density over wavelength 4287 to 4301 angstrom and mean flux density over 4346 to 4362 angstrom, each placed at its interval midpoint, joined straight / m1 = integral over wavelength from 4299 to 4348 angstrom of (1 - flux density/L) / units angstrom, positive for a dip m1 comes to 0.9 angstrom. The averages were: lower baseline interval 0.528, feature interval 0.604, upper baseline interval 0.706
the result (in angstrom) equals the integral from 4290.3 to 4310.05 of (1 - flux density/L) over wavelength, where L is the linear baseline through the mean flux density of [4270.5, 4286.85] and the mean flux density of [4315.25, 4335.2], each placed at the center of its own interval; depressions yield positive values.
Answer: 4.3 angstrom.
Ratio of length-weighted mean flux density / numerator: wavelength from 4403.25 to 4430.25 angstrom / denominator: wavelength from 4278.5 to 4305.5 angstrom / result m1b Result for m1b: 1.33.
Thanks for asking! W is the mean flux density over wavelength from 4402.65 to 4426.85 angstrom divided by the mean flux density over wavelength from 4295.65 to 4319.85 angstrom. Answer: 1.31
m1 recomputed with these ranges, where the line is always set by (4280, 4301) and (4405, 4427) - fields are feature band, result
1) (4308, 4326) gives -1.3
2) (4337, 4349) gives 0.4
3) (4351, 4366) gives -1.6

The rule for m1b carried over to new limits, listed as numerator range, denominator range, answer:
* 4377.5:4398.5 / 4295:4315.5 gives 1.30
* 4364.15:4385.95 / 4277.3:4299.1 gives 1.19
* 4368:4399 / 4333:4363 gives 1.04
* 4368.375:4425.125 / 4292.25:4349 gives 1.17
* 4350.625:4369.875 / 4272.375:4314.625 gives 1.31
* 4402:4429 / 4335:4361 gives 1.13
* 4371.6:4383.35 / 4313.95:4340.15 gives 1.05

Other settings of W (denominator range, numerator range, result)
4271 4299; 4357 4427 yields 1.21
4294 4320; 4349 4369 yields 1.28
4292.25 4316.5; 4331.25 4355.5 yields 1.19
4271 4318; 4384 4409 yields 1.20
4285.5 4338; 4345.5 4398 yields 1.18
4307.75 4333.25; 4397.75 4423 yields 1.12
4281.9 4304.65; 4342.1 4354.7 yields 1.23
